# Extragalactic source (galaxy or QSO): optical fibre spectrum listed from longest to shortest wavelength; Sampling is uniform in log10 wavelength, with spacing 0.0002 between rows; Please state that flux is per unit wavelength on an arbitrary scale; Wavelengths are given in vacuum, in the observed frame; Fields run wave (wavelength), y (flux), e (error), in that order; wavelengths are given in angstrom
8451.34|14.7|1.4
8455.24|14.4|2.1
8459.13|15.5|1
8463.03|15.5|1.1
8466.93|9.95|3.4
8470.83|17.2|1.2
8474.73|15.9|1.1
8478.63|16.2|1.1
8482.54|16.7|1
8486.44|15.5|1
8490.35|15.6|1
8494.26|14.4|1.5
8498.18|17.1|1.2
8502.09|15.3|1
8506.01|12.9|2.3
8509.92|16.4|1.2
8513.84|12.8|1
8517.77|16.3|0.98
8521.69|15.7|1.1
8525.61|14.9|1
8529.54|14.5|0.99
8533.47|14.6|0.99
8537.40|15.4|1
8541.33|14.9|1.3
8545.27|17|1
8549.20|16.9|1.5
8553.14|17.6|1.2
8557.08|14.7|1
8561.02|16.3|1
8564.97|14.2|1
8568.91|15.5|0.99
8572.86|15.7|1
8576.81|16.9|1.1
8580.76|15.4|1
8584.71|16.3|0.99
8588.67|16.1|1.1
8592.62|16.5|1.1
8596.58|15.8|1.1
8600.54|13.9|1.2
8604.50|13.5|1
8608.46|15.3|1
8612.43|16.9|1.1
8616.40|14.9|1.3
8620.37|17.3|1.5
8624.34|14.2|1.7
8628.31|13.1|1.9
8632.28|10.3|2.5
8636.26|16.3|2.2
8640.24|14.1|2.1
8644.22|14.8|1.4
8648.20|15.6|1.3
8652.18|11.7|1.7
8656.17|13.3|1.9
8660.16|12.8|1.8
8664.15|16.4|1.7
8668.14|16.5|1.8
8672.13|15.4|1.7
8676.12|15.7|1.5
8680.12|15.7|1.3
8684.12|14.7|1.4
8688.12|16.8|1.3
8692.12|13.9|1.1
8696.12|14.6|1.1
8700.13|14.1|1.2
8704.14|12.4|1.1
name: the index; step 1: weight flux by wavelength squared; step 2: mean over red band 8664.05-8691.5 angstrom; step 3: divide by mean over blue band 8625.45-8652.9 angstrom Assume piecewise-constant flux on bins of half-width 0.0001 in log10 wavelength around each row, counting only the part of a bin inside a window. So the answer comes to 1.15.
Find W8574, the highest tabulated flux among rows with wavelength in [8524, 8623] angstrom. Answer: 17.6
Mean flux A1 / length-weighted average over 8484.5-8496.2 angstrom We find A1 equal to 15.2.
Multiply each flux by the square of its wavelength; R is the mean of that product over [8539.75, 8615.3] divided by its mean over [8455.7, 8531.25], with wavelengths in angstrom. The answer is 1.06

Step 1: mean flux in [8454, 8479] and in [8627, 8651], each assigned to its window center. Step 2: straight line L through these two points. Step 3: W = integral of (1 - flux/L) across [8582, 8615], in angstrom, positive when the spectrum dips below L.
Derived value -3.1 angstrom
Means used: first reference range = 14.9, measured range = 15.5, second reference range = 14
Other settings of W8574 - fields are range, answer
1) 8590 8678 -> 17.3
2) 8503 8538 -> 16.4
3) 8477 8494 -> 16.7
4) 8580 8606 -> 16.5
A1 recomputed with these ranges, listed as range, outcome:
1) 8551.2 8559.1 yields 16.1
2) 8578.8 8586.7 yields 15.8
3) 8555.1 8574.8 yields 15.3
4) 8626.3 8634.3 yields 11.7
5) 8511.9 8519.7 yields 14.5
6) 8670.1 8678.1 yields 15.6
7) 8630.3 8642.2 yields 13.6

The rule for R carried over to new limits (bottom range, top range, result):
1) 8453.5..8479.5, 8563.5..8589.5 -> 1.08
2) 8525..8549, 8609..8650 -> 0.98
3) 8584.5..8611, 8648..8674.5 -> 0.96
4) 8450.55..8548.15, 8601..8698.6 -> 1.00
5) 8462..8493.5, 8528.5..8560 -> 1.05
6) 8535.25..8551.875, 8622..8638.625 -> 0.86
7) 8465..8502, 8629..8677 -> 0.97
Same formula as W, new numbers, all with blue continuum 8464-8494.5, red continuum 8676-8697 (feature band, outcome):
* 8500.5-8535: 0.9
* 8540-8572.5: -1.4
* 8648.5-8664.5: 1.8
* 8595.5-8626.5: 0.1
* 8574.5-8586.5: -0.8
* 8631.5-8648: 1.0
